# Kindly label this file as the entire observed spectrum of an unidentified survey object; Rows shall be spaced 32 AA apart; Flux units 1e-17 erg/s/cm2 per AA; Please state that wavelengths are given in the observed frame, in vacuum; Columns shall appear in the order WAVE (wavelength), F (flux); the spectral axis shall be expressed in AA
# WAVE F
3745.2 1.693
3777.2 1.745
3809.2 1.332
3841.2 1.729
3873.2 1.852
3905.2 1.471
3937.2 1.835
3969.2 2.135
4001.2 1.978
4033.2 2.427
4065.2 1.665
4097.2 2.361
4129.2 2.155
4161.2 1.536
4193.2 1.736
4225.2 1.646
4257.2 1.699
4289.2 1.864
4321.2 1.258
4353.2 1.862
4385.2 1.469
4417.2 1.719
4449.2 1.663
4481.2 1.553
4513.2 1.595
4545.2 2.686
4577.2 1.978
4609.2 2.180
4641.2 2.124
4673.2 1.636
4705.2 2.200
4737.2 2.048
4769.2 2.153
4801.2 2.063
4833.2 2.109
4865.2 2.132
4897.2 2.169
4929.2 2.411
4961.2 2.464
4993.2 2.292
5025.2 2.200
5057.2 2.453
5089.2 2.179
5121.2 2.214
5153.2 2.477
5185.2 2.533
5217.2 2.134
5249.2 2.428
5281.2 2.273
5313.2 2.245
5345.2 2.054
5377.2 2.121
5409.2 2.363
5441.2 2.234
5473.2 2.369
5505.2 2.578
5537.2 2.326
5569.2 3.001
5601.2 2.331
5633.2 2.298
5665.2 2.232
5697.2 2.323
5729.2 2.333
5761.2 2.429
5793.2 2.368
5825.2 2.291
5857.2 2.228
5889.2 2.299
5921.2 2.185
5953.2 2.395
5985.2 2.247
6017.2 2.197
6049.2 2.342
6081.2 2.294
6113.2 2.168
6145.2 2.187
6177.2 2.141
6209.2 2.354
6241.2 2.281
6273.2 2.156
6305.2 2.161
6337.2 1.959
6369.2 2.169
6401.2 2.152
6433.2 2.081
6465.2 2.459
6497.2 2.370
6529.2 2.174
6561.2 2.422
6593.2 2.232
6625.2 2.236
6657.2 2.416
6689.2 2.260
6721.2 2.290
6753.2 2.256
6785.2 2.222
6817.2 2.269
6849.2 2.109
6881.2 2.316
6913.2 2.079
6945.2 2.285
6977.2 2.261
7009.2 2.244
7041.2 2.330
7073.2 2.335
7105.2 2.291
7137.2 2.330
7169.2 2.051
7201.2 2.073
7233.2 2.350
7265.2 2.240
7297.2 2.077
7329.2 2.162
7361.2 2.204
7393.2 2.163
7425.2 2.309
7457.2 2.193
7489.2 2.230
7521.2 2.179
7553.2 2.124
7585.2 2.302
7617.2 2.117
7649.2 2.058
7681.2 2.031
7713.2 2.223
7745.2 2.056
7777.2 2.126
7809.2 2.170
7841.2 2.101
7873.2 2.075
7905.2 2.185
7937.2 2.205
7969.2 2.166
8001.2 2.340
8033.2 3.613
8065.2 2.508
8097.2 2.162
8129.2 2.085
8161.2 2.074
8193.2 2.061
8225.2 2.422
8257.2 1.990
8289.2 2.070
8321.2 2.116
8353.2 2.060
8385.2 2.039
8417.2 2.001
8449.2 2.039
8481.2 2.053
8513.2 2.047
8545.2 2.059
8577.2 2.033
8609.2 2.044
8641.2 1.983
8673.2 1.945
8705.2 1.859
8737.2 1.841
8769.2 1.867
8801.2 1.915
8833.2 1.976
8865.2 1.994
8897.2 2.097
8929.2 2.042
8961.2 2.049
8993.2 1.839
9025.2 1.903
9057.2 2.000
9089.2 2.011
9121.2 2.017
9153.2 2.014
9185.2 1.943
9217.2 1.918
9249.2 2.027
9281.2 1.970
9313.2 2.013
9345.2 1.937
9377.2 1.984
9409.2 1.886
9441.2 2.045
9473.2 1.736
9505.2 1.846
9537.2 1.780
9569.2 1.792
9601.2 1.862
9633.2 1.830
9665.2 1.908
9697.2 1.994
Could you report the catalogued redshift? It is 0.222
